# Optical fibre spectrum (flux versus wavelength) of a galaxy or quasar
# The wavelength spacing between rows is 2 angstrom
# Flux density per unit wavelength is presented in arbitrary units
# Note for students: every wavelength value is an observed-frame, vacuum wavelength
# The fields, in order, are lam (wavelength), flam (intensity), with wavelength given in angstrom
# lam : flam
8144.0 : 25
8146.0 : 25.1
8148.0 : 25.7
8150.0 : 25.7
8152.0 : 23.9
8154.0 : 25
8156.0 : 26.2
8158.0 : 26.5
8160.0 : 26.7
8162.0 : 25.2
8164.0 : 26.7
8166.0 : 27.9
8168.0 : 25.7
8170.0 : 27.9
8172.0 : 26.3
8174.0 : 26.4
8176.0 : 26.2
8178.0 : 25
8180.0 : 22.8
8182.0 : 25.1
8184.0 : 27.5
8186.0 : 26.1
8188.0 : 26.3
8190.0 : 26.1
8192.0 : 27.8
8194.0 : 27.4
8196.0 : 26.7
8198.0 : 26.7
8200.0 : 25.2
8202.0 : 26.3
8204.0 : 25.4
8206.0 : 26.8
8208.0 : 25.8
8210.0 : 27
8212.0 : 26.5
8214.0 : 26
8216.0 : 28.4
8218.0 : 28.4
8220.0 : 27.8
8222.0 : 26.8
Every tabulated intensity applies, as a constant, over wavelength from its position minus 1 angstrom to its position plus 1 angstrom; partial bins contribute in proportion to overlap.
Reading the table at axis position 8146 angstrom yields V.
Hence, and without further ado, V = 25.1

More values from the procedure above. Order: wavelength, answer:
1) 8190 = 26.1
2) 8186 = 26.1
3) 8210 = 27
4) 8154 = 25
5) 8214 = 26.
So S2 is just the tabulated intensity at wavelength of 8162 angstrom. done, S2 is 25.2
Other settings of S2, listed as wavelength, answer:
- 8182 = 25.1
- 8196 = 26.7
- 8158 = 26.5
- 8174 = 26.4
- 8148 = 25.7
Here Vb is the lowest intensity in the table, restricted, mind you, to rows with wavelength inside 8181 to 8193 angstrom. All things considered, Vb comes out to 25.1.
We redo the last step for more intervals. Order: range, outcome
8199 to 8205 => 25.2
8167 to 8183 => 22.8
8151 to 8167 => 23.9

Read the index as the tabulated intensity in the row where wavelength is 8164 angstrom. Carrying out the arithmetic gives 26.7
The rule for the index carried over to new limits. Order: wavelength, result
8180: 22.8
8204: 25.4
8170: 27.9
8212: 26.5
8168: 25.7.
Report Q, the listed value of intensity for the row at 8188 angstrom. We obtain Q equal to 26.3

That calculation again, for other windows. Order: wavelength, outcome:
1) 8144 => 25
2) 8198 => 26.7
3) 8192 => 27.8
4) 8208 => 25.8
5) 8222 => 26.8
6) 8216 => 28.4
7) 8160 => 26.7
